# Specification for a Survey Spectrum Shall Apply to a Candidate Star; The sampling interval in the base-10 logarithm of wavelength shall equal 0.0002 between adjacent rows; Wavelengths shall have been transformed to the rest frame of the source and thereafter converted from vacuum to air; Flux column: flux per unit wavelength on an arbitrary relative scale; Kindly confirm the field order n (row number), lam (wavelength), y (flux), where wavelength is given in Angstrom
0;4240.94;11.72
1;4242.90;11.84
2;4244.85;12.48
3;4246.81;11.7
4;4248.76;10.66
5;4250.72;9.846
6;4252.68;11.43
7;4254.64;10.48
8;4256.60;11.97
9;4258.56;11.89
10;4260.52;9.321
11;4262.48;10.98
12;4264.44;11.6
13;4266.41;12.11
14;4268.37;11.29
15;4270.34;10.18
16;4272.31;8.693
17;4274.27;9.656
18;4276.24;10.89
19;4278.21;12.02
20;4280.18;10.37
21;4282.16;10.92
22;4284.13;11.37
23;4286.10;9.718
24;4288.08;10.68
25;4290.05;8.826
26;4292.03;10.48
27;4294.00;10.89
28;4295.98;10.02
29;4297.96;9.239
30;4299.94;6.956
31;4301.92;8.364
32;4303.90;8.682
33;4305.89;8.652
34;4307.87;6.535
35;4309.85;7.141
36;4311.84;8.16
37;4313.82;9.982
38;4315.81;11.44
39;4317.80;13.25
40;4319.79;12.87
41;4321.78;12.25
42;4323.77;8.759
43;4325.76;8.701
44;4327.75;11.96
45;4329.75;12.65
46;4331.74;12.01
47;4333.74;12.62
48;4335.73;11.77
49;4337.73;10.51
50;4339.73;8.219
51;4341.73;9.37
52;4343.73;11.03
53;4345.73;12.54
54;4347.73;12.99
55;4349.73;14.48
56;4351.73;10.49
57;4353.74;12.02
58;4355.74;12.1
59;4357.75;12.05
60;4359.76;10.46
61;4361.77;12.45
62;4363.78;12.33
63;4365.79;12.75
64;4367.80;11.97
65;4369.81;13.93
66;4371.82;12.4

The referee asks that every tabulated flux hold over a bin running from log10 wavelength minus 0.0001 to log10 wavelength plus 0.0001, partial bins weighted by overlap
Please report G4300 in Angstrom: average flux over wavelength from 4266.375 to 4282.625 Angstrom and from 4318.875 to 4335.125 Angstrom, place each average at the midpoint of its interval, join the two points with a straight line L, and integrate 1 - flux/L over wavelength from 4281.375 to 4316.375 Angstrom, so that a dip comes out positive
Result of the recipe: 5.4 Angstrom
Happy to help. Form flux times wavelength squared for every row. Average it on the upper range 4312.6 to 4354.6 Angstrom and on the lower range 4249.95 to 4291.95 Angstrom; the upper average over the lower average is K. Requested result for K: 1.1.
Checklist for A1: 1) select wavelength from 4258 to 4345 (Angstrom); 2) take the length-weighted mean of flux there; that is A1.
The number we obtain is 10.3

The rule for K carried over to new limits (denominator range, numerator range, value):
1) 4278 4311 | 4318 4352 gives 1.24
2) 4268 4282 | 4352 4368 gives 1.19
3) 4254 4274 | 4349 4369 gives 1.17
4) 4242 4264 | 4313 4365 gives 1.08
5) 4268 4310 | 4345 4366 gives 1.31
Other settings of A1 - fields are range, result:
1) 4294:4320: 9.28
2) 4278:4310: 9.46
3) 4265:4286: 10.7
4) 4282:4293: 10.3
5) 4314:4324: 11.8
